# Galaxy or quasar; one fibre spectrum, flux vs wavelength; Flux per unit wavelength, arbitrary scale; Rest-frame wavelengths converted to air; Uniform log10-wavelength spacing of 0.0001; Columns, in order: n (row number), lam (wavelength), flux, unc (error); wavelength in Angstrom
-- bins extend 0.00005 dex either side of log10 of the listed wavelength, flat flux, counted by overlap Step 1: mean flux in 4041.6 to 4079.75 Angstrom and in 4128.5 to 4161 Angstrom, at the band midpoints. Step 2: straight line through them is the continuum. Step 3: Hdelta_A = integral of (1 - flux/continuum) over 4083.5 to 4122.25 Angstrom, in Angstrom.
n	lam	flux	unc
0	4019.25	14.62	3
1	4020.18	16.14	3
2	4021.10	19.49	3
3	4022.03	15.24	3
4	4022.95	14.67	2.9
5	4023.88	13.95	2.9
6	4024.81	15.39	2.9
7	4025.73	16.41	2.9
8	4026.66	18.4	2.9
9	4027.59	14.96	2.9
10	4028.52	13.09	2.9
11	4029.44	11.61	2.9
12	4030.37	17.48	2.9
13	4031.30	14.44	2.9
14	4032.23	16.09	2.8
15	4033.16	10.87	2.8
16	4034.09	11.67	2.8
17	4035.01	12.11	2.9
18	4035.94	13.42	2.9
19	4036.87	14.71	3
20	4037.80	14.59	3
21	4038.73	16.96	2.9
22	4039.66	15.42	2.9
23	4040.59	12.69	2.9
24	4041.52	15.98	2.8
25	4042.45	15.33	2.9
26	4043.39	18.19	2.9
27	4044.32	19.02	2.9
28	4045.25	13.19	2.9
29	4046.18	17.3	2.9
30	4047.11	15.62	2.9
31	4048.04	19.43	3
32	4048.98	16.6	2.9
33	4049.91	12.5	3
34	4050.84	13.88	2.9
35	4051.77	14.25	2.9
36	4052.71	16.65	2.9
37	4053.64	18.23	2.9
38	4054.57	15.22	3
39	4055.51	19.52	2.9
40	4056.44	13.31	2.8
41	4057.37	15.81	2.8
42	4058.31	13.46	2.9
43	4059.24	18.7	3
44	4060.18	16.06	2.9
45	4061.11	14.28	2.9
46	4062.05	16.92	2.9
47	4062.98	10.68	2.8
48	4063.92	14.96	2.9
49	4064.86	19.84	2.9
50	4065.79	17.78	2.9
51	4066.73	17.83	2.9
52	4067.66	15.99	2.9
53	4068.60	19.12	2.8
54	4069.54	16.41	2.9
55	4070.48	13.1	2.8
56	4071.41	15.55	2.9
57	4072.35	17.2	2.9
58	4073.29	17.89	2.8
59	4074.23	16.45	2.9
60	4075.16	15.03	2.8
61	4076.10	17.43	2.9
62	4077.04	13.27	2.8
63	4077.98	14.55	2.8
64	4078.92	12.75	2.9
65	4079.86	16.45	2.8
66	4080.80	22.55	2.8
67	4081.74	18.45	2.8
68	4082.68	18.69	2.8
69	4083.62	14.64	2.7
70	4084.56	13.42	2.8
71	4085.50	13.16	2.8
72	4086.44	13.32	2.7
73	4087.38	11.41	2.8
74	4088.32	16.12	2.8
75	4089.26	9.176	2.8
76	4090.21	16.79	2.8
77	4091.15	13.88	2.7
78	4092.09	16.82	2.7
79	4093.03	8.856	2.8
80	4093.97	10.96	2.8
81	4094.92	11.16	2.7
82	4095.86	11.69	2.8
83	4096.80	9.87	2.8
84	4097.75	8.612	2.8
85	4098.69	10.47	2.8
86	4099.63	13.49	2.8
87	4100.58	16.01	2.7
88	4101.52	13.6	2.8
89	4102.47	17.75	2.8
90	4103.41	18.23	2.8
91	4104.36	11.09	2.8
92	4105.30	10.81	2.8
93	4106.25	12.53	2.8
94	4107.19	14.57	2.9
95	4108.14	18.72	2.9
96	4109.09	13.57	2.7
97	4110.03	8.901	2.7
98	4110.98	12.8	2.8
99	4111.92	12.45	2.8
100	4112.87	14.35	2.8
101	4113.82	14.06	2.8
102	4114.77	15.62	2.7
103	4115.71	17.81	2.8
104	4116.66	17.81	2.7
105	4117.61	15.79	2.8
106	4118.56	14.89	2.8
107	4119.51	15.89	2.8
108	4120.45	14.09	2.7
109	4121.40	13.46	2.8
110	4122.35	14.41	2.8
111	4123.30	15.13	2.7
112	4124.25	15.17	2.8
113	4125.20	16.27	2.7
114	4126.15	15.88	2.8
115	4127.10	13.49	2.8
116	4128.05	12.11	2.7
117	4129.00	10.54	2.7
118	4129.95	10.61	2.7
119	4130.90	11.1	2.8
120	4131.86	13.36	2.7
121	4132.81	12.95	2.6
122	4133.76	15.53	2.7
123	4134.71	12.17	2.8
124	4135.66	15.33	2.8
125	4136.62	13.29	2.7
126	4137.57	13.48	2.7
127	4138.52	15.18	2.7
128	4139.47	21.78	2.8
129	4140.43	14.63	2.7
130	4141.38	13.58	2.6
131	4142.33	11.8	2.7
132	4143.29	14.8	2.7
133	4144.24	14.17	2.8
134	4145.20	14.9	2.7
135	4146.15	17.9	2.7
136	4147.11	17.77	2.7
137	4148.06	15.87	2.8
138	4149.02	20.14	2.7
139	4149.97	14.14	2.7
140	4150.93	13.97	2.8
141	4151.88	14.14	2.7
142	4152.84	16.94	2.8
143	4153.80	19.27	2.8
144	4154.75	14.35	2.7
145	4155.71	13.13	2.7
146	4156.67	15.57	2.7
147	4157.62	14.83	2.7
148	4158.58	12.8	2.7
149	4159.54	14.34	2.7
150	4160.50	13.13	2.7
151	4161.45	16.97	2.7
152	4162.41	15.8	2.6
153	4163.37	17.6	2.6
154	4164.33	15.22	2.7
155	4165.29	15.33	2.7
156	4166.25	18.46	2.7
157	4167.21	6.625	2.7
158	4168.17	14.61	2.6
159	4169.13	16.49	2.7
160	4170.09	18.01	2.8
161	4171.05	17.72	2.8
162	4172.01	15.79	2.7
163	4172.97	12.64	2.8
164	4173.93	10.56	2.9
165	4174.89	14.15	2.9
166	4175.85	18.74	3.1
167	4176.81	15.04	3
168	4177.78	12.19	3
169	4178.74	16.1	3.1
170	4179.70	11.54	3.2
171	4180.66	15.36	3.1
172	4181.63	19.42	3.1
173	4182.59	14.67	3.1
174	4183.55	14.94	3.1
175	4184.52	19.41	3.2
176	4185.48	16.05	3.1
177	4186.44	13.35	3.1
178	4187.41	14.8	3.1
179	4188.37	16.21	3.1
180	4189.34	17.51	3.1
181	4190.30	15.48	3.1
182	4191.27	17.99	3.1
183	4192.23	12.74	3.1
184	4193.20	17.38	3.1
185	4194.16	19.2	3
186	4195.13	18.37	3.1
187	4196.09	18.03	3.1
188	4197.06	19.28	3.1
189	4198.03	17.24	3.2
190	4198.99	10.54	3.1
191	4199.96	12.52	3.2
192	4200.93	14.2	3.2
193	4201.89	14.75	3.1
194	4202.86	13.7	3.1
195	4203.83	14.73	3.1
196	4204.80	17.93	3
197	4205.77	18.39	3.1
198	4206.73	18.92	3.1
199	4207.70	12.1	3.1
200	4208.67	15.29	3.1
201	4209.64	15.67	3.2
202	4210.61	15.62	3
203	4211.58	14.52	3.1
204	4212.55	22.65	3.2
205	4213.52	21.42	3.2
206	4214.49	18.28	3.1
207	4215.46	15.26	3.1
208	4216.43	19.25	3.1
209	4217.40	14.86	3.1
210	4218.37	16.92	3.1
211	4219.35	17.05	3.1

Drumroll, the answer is 4.2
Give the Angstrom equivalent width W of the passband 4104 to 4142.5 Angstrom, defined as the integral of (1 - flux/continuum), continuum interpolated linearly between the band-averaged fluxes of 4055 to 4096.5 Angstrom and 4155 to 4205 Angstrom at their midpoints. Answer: 3.0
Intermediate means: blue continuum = 15.2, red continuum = 15.3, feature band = 14.1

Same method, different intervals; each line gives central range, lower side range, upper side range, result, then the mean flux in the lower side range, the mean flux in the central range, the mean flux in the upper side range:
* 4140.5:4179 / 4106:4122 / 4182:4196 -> 1.3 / 14.6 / 15.1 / 16.4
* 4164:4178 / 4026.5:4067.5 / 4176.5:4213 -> 0.9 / 15.4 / 14.8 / 15.9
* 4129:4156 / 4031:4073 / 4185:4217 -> 2.1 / 15.6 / 14.8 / 16.3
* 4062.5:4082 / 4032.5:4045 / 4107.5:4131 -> -2.4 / 14.7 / 16.3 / 14.2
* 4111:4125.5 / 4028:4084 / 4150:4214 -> 0.6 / 15.7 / 15.1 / 15.6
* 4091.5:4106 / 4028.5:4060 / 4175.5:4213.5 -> 2.7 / 15.3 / 12.6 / 16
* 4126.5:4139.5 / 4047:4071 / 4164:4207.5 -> 2.0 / 16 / 13.4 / 15.6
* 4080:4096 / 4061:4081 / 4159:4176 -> 1.7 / 16.1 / 14.3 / 15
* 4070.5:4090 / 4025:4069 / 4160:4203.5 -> 0.2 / 15.5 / 15.3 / 15.5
